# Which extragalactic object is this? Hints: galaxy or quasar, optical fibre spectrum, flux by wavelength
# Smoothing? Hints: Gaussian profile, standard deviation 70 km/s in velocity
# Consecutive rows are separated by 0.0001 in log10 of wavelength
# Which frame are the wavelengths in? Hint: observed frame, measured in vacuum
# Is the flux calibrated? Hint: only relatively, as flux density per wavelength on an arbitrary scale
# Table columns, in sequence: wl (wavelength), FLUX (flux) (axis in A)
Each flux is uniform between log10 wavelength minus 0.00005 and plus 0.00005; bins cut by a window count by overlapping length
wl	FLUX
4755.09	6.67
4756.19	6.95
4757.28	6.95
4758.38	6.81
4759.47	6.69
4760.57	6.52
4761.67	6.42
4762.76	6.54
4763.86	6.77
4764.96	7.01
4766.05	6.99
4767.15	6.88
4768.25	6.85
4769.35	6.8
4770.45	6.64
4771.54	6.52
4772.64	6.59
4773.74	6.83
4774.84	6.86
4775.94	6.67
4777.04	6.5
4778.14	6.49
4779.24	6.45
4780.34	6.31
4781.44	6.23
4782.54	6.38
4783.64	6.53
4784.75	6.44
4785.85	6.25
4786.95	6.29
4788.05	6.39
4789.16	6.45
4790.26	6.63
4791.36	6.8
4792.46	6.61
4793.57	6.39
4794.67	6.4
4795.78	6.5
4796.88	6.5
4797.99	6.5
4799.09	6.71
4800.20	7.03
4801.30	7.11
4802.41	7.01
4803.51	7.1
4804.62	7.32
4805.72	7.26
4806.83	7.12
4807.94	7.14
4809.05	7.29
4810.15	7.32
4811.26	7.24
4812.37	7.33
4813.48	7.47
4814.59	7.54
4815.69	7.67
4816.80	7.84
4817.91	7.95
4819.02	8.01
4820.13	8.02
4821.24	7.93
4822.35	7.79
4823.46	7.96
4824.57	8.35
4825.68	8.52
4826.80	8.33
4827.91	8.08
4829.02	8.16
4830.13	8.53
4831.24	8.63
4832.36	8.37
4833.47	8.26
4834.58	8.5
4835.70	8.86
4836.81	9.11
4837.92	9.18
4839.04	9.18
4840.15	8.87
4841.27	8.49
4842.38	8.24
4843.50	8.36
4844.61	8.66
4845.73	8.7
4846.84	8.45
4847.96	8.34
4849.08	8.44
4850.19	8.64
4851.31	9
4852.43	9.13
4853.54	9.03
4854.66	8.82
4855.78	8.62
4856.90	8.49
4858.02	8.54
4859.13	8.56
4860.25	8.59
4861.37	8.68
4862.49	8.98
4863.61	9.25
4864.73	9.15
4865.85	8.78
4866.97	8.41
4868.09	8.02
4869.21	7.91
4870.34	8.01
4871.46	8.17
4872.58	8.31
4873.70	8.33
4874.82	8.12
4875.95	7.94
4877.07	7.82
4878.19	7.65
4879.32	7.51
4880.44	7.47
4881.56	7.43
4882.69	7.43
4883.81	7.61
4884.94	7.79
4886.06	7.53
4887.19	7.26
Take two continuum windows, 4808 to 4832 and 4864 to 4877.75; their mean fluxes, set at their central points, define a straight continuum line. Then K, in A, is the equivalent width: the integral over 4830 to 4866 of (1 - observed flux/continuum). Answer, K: -2.8 A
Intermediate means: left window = 7.89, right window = 8.25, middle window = 8.71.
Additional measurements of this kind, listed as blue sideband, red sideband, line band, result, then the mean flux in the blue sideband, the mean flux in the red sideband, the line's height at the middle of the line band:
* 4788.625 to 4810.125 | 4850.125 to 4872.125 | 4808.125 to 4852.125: -2.8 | 6.85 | 8.64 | 7.74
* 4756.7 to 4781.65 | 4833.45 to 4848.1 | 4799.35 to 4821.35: 1.2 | 6.67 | 8.68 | 7.83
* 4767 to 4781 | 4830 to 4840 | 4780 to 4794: 1.3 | 6.64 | 8.75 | 7.09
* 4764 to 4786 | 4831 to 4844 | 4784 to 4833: 2.6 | 6.62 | 8.67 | 7.72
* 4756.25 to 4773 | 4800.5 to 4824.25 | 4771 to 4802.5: 2.4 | 6.74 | 7.5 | 7.09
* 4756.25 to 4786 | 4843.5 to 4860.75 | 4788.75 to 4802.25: 1.1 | 6.64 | 8.66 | 7.25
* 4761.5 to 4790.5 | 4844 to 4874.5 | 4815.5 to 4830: -0.7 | 6.58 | 8.59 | 7.71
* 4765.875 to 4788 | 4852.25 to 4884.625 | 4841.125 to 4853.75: -1.2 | 6.56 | 8.29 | 7.89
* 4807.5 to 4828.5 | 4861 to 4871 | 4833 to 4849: -1.0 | 7.78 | 8.57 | 8.16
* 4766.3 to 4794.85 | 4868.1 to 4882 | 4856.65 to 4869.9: -1.5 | 6.55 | 7.9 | 7.73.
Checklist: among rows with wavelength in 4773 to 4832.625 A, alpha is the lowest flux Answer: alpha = 6.23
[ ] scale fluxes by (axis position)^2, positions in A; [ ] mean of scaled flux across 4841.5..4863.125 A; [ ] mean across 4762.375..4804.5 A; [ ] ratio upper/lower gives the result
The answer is 1.3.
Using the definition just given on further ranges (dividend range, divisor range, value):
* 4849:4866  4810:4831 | 1.13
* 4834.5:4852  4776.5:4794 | 1.38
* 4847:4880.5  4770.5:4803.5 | 1.32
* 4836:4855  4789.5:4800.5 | 1.35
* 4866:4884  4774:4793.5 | 1.27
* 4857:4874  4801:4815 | 1.20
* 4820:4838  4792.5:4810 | 1.23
